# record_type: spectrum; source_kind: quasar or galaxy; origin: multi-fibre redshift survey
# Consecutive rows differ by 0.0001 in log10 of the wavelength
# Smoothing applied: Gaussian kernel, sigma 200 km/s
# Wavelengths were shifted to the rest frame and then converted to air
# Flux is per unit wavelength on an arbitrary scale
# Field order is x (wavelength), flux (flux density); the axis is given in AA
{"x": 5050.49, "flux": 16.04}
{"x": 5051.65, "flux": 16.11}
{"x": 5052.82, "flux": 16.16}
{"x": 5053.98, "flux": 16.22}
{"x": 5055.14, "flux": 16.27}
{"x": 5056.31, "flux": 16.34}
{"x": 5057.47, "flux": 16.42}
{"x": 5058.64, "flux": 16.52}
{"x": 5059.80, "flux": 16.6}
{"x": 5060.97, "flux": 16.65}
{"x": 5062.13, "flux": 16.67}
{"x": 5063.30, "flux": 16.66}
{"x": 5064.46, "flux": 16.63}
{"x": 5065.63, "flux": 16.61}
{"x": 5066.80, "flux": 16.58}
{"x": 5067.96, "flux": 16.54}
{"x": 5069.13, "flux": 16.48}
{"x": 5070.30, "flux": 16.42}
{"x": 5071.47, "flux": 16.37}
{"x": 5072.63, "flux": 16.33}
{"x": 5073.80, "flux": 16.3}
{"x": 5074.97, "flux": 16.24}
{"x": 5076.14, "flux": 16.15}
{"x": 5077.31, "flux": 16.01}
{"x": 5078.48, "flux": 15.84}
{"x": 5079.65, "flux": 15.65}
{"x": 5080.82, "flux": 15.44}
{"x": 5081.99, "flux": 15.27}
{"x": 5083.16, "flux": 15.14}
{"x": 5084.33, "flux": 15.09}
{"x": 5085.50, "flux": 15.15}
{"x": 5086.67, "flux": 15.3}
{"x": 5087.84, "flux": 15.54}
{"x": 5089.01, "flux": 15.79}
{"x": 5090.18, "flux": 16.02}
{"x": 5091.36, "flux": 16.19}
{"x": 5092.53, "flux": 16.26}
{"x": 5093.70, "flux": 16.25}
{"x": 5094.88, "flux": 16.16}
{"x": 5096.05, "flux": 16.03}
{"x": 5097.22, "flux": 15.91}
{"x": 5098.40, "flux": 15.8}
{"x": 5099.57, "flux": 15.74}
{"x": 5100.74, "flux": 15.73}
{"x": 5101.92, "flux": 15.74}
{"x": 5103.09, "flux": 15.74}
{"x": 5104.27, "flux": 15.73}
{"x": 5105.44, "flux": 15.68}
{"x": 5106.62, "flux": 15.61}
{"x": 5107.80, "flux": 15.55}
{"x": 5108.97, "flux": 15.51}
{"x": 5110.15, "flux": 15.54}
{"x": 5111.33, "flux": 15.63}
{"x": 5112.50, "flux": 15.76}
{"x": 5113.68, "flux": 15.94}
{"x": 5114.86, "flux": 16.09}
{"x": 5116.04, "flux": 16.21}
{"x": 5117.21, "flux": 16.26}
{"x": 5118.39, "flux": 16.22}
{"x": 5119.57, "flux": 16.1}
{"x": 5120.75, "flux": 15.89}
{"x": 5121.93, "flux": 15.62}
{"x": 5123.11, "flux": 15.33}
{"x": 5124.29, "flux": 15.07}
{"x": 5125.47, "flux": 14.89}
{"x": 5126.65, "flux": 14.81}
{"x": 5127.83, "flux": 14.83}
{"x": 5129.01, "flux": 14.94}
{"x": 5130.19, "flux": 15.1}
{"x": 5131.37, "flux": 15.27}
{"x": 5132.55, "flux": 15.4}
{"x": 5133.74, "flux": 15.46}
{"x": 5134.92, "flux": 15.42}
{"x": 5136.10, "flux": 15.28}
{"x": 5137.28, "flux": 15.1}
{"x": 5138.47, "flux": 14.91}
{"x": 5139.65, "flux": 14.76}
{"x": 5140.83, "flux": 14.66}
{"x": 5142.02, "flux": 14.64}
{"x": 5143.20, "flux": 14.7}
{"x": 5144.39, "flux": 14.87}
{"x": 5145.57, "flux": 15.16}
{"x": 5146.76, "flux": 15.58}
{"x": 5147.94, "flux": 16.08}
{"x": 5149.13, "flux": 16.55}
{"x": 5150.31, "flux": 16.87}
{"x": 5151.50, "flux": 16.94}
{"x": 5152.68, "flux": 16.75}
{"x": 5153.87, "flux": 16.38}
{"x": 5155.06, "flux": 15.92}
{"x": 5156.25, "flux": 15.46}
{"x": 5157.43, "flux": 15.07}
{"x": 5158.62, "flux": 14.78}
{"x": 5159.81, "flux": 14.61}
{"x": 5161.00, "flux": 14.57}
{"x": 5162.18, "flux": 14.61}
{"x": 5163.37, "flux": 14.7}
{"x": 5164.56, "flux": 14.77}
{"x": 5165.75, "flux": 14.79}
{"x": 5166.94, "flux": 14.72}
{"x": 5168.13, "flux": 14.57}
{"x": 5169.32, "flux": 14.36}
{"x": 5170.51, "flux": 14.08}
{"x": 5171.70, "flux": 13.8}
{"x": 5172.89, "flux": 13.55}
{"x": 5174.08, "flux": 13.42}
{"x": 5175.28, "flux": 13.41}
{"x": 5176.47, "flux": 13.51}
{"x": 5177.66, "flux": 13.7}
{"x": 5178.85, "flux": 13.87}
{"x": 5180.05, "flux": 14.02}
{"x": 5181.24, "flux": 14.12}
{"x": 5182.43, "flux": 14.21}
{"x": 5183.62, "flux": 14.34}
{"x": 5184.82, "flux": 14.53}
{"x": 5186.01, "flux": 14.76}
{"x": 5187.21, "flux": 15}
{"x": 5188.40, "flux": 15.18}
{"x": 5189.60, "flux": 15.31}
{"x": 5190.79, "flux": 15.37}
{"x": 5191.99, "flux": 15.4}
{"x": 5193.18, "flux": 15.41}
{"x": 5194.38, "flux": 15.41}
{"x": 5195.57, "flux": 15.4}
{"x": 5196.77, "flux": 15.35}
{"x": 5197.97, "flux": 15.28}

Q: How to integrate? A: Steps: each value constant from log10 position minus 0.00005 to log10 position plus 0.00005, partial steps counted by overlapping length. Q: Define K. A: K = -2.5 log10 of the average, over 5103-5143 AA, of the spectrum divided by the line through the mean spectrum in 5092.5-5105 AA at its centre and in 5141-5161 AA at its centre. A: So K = 0.02 mag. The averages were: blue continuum 15.9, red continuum 15.6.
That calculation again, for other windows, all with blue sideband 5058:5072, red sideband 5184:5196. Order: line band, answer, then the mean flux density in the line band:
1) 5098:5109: 0.03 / 15.7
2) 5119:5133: 0.04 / 15.3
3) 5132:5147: 0.05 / 15.1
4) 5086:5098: 0.02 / 15.9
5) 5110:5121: 0.00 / 16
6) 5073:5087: 0.05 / 15.6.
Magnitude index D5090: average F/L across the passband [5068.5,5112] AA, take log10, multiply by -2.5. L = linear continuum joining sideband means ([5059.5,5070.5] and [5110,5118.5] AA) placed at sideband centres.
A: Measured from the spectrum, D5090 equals 0.03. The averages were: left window 16.6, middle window 15.8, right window 16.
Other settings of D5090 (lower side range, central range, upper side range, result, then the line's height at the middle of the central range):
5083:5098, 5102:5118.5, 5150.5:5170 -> -0.013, 15.6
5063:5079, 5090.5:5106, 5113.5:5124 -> 0.013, 16.1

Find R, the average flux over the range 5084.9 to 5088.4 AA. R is 15.3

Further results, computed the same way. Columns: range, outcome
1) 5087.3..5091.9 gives 15.9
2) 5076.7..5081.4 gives 15.7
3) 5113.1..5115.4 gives 16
